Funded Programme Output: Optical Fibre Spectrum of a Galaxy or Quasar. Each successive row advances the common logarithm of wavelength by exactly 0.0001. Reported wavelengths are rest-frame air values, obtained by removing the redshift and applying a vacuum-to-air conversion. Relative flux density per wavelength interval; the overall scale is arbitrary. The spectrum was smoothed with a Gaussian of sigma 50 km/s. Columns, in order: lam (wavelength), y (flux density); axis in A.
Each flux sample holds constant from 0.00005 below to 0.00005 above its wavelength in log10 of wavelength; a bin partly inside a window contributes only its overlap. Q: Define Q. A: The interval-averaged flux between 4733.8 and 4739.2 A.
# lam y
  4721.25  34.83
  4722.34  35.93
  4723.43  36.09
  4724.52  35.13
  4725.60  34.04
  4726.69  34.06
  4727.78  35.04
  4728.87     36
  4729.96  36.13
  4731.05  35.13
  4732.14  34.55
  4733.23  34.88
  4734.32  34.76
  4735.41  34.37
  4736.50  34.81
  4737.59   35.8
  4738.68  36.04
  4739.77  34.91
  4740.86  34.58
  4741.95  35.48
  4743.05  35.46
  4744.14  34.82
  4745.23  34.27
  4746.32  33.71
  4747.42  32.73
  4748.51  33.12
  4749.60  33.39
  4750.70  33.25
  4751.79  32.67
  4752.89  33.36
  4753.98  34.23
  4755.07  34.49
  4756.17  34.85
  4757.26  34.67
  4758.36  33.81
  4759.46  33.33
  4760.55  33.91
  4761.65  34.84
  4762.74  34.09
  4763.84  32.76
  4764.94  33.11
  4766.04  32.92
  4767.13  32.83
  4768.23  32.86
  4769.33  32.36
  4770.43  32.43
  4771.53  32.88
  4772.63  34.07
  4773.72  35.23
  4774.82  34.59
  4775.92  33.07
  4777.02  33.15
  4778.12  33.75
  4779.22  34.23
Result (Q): 35.2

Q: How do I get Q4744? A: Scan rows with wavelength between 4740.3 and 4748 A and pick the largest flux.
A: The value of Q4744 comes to 35.48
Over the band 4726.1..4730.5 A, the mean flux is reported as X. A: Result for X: 35.2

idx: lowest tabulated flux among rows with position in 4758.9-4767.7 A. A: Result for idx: 32.76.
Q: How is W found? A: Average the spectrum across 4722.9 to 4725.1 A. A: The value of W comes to 35.7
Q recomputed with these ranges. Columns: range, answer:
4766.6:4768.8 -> 32.8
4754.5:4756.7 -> 34.7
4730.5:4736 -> 34.7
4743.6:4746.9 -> 34.2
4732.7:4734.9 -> 34.8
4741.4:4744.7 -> 35.2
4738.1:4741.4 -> 35.2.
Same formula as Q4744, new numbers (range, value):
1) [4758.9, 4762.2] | 34.84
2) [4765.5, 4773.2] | 34.07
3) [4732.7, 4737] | 34.88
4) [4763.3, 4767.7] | 33.11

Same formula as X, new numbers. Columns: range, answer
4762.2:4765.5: 33.2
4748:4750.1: 33.3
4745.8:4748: 33.2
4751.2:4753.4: 33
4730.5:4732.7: 34.8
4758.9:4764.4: 33.8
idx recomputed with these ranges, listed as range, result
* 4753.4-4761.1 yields 33.33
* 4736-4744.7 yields 34.58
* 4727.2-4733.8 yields 34.55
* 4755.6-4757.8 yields 34.67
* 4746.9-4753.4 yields 32.67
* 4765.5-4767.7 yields 32.83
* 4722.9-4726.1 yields 34.04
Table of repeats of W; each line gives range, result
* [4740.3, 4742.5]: 35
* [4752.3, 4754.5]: 33.8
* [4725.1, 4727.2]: 34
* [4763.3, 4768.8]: 32.9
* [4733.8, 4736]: 34.6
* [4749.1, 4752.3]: 33.1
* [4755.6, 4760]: 34.1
